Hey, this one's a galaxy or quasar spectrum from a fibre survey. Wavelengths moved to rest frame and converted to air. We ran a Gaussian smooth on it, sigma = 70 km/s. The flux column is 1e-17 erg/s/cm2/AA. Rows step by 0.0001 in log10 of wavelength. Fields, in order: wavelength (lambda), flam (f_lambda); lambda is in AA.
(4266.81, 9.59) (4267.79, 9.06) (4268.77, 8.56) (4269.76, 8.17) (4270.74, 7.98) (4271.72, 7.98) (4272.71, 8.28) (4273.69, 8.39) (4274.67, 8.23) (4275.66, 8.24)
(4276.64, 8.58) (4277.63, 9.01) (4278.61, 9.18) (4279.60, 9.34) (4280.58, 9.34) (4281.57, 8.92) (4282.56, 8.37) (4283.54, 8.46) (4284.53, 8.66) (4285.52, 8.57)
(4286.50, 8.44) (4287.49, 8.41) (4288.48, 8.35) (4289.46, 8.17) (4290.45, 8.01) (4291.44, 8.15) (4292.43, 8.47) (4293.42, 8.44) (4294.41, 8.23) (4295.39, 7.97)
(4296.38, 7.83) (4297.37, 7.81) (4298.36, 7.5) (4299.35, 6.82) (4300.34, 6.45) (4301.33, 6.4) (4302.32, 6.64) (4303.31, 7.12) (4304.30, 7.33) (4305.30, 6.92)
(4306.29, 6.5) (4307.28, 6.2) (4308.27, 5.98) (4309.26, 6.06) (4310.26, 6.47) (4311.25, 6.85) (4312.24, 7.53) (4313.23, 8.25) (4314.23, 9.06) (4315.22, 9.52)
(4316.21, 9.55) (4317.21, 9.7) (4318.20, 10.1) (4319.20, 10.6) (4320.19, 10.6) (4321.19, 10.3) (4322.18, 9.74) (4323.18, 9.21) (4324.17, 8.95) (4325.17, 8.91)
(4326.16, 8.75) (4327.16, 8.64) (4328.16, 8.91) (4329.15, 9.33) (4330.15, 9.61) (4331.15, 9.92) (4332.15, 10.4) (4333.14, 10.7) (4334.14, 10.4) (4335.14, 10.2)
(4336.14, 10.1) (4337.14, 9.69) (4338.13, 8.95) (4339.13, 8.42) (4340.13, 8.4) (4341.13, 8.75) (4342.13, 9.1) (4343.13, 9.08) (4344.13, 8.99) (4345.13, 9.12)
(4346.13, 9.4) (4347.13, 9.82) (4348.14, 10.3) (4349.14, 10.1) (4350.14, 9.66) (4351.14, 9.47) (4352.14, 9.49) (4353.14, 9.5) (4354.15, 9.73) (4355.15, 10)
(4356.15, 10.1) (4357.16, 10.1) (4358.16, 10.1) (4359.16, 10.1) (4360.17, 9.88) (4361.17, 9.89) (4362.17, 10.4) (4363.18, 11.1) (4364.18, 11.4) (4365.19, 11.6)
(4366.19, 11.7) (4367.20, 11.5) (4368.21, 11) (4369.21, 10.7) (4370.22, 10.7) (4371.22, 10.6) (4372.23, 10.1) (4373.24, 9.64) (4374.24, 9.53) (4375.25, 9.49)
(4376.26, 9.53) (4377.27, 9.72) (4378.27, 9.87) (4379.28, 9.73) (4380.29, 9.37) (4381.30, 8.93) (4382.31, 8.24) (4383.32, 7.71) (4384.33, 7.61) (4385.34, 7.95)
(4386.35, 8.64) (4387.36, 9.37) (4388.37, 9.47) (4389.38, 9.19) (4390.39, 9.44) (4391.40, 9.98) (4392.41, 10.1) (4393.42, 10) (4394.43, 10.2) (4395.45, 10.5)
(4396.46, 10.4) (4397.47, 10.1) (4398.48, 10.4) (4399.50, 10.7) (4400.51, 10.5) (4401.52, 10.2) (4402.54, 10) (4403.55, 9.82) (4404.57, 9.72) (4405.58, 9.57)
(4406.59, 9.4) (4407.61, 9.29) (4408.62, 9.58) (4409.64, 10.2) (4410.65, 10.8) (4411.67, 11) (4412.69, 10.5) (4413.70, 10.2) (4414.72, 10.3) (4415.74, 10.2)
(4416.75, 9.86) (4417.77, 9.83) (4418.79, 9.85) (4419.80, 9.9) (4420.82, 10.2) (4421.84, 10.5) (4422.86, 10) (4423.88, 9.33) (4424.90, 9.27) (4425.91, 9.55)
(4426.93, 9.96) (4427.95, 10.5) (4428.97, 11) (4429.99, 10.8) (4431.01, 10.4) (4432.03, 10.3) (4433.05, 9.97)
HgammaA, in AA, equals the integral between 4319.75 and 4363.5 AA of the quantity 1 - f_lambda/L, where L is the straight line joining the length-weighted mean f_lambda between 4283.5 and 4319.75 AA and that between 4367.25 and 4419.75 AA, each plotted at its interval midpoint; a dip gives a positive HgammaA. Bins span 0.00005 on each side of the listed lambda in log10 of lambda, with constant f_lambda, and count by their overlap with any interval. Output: -4.6 AA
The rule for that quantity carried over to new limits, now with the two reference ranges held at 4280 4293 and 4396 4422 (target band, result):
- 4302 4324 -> 1.6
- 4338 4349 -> 0.1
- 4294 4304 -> 1.6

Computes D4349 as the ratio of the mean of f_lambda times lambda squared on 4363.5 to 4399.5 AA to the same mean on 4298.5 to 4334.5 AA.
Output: 1.2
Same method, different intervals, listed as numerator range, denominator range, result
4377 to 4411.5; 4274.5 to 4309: 1.28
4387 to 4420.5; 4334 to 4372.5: 1.03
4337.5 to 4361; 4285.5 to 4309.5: 1.31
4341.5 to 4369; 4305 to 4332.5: 1.18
